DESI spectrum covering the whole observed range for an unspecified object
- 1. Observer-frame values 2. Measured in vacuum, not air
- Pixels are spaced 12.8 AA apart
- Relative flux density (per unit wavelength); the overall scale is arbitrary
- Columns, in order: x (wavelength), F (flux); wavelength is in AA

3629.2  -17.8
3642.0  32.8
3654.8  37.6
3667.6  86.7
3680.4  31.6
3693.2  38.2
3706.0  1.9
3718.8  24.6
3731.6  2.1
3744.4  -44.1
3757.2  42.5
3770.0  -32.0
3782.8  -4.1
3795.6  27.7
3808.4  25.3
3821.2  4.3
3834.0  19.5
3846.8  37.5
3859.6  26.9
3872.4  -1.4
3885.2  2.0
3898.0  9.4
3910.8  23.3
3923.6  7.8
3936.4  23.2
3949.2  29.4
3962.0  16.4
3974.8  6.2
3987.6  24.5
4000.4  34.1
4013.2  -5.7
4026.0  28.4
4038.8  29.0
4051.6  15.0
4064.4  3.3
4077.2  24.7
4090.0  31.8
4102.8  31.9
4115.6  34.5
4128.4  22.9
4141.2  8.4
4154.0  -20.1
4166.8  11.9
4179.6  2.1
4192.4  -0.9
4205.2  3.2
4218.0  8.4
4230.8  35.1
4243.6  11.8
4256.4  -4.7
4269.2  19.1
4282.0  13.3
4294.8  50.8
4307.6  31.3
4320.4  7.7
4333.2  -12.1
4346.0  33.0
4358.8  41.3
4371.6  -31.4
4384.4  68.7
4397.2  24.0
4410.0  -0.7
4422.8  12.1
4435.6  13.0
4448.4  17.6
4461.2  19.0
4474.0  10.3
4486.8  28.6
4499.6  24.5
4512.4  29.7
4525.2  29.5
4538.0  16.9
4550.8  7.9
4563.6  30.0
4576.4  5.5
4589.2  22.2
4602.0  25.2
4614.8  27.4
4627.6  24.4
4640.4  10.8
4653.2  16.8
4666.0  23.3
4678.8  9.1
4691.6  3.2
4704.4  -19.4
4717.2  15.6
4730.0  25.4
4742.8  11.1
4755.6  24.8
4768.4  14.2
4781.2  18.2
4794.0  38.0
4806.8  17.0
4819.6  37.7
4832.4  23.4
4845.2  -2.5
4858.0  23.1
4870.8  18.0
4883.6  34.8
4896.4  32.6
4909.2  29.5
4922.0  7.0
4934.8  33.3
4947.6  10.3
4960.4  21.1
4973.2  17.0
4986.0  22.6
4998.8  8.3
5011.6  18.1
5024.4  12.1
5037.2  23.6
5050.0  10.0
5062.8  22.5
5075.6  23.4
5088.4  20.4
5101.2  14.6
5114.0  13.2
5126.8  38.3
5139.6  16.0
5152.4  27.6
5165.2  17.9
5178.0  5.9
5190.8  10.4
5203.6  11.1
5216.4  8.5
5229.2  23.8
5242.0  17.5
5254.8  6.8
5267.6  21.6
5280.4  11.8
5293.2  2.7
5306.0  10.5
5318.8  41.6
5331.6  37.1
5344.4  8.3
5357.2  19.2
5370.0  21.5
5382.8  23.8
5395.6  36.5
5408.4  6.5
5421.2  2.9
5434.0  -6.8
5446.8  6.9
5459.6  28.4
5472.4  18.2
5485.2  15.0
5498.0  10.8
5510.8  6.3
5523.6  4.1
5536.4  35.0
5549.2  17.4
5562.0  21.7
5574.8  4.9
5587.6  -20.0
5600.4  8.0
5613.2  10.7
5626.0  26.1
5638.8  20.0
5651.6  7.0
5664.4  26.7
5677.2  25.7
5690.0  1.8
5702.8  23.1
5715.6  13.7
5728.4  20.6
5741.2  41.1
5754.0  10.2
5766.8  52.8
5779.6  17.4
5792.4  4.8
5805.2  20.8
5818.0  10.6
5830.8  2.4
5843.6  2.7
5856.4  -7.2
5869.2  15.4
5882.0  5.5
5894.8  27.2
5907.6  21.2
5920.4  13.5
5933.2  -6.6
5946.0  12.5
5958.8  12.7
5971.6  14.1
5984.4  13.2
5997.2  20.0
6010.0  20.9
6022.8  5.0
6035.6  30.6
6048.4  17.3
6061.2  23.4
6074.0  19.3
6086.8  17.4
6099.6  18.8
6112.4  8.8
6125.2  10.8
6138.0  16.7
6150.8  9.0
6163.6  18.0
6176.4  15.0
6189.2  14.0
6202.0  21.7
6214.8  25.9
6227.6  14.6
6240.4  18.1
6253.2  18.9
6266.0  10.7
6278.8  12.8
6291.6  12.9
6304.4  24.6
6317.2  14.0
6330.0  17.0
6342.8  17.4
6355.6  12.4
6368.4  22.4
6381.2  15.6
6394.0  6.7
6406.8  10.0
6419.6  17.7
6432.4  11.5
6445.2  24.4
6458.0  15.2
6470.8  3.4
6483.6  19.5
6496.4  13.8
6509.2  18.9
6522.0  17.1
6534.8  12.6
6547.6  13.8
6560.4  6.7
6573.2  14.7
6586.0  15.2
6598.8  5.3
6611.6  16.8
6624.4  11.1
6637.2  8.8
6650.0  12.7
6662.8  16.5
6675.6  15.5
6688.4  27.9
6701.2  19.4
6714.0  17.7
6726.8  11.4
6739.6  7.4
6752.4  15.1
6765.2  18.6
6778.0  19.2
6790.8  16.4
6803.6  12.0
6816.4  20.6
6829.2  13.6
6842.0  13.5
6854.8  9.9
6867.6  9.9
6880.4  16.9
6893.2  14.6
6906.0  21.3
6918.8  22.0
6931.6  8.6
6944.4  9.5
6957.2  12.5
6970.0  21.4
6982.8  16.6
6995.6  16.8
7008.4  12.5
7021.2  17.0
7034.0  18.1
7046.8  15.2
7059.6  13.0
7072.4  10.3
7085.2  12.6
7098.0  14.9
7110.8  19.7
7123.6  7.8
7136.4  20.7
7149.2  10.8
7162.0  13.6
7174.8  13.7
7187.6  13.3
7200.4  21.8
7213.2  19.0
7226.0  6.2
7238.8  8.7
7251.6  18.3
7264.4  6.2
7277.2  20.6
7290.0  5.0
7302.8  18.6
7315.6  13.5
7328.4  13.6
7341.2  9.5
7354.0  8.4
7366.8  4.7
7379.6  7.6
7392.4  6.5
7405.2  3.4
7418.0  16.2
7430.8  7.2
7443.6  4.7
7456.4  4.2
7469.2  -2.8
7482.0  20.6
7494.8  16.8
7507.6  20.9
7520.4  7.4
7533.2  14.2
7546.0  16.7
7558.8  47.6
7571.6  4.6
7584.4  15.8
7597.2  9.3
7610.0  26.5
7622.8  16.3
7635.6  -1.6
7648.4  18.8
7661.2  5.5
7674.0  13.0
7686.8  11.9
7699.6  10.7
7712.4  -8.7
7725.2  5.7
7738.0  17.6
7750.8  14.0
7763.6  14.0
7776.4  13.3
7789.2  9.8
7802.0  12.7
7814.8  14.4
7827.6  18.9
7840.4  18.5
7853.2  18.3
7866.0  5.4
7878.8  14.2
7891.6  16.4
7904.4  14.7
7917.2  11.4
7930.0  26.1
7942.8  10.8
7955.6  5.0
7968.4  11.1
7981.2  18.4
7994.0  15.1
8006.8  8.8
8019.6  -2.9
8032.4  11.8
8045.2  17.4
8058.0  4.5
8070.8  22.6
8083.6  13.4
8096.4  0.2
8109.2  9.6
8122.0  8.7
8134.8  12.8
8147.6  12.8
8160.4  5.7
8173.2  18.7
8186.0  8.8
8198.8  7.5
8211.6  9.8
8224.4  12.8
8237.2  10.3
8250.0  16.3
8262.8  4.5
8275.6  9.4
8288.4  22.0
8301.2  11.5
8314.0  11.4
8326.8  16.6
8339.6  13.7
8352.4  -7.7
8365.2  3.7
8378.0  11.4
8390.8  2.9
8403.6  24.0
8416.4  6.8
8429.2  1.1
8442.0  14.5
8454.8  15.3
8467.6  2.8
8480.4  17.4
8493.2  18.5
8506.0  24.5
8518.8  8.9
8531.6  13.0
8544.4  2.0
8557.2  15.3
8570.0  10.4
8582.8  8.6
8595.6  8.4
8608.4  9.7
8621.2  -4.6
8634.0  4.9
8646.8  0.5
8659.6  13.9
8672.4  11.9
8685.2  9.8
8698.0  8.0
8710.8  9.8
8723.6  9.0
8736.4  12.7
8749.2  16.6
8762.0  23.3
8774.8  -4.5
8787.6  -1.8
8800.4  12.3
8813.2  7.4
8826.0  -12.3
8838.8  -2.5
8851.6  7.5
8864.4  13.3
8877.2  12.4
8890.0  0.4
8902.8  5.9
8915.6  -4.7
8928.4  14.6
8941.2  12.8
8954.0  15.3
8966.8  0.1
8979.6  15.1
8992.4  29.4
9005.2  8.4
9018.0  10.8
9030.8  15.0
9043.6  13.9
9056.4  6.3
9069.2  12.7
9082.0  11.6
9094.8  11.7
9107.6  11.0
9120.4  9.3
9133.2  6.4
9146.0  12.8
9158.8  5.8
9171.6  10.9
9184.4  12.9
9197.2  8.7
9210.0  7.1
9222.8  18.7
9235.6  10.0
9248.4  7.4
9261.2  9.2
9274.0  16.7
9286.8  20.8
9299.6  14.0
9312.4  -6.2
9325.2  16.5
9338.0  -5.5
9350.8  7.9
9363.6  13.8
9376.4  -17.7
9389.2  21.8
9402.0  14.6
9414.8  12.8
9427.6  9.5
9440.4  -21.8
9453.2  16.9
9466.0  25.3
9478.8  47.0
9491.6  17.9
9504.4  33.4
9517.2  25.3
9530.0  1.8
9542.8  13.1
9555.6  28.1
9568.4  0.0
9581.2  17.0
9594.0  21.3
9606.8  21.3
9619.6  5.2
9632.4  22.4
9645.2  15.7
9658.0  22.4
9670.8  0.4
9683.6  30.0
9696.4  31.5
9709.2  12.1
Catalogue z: 0.152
